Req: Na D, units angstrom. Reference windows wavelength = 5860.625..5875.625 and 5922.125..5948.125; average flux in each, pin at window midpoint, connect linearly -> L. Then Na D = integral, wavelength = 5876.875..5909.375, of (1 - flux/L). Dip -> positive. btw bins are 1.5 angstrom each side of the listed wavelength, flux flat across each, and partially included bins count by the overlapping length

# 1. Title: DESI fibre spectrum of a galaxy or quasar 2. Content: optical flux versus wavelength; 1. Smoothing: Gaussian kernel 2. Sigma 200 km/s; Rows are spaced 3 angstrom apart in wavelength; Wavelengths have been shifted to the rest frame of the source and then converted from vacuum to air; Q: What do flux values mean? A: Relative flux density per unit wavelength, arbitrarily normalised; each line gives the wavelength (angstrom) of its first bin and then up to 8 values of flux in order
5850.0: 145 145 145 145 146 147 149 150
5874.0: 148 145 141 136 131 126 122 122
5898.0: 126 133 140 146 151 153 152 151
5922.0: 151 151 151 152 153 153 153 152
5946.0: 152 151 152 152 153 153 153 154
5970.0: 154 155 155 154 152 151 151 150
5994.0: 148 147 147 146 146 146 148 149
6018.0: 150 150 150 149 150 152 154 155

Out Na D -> 3.5 angstrom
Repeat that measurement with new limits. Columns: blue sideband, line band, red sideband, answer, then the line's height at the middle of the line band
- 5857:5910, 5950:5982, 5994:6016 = -2.0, 144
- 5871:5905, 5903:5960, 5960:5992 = -3.0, 144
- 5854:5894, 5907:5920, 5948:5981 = -0.4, 146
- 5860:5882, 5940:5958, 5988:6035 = -0.5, 148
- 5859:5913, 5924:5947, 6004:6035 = -1.5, 143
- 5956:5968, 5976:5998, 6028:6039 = 0.3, 153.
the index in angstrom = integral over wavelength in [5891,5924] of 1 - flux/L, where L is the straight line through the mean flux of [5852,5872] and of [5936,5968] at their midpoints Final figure 1.9 angstrom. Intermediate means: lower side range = 147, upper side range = 153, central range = 141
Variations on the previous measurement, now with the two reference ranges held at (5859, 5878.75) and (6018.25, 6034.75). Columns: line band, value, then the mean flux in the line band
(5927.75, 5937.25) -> -0.25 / 152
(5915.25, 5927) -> -0.24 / 151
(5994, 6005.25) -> 0.22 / 147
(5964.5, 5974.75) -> -0.35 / 154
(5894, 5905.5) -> 1.34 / 131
